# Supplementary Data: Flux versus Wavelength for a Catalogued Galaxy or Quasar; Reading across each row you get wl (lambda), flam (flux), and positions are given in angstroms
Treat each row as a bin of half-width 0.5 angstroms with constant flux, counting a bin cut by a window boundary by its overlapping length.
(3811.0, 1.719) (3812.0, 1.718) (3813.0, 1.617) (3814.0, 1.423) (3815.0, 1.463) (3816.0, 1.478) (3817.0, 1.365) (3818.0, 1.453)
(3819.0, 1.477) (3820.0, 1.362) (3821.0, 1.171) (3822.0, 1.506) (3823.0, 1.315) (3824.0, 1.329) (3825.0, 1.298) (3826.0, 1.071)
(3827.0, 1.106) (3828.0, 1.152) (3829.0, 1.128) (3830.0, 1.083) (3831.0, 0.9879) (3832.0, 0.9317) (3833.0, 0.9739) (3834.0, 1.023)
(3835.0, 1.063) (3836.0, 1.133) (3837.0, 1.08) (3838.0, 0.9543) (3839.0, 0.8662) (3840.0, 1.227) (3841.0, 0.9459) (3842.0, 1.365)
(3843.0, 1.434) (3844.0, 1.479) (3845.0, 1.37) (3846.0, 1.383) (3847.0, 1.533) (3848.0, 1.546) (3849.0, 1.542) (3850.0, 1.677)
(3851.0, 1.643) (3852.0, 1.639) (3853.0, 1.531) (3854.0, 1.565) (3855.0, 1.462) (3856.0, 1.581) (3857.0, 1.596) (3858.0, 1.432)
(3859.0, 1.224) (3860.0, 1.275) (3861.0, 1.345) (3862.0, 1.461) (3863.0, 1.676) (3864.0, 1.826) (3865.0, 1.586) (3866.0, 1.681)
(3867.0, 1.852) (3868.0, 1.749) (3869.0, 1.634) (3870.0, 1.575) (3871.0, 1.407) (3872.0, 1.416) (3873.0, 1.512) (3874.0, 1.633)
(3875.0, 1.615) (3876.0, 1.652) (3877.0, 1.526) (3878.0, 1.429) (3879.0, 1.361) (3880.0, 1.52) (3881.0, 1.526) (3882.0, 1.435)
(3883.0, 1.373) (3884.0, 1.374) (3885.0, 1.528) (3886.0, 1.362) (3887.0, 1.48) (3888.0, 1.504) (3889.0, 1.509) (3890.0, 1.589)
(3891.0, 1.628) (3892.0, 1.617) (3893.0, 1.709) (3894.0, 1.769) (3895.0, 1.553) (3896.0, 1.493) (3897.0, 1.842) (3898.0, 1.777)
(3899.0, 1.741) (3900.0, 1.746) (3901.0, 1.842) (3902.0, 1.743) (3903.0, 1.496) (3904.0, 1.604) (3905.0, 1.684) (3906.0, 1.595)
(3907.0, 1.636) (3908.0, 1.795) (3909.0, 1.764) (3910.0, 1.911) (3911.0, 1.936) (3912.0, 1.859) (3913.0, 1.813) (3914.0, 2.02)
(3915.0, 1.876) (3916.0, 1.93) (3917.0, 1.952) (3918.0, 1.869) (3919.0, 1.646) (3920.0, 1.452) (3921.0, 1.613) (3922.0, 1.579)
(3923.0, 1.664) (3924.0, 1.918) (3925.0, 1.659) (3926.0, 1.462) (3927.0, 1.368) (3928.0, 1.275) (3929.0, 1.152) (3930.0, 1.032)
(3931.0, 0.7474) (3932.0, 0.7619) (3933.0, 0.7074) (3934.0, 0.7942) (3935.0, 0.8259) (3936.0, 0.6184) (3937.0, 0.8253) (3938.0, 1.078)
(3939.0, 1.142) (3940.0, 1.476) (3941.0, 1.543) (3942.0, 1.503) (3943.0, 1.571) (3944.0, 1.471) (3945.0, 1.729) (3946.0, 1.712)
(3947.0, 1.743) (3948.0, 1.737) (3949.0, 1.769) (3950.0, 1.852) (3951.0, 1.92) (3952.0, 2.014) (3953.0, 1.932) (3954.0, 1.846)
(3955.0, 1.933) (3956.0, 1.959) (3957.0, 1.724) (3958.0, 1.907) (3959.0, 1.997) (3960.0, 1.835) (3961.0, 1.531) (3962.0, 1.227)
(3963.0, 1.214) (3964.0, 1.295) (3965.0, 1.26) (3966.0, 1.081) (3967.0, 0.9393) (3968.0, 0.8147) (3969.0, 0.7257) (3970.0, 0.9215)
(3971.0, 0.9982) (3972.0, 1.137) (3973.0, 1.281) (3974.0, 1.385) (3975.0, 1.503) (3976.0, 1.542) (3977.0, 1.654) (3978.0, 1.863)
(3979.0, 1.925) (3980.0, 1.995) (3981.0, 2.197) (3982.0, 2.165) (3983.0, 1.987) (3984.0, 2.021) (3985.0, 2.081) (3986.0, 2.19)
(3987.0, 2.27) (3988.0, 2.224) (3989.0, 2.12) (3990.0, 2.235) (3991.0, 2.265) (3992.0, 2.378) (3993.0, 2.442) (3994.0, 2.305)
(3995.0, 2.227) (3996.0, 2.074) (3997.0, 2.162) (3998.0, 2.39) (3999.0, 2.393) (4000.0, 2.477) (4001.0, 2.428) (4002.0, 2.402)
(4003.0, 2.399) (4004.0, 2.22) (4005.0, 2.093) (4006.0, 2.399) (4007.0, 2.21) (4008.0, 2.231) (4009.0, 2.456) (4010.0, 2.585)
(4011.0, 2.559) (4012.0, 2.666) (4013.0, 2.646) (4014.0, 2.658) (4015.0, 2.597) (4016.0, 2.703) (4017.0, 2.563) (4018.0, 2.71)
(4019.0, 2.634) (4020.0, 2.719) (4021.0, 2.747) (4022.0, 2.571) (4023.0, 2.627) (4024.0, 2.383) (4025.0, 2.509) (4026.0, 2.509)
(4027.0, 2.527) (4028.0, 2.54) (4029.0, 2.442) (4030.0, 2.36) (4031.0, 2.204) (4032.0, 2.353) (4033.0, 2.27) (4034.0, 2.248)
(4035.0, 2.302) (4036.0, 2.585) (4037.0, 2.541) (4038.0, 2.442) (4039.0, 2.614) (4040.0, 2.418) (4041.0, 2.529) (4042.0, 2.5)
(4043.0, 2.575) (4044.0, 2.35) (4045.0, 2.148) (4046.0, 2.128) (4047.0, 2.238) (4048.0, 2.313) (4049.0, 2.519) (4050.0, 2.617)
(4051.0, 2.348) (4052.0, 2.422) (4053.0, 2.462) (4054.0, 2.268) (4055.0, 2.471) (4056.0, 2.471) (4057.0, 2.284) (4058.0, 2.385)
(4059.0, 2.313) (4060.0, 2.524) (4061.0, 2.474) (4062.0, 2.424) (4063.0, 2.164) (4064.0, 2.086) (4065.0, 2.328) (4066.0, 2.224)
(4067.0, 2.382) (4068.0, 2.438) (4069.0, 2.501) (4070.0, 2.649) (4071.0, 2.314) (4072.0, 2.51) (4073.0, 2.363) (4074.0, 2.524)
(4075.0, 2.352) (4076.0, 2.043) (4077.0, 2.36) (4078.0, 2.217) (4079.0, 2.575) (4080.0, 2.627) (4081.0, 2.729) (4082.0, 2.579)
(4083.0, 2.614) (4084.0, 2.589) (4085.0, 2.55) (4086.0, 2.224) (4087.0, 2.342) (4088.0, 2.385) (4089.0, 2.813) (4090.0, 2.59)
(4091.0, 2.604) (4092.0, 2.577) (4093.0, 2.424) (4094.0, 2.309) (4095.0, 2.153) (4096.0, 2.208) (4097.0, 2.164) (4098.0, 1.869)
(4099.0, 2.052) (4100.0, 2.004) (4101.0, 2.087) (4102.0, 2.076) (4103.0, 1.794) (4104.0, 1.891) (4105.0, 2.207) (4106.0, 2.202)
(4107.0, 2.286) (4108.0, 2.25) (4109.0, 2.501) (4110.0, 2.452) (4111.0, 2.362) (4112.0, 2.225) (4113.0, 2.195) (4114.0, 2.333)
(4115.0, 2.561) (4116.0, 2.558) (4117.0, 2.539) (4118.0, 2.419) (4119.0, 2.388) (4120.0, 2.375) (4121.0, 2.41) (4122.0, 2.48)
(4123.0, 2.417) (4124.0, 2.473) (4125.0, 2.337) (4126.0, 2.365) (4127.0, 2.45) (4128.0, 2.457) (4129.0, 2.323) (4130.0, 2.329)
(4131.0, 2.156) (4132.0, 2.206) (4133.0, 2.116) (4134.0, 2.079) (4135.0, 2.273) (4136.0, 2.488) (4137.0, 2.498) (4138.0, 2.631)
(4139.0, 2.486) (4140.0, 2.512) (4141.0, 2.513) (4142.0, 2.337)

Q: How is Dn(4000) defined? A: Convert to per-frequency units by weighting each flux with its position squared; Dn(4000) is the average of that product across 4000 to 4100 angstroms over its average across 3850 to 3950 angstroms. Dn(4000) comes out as 1.7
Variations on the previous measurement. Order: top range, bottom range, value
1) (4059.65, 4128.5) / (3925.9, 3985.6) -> 1.73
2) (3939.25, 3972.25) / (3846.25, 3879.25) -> 1.03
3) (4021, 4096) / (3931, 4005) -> 1.49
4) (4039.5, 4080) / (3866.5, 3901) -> 1.65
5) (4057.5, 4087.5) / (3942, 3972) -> 1.67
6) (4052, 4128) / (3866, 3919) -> 1.58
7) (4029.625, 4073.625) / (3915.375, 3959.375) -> 1.68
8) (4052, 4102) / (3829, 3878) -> 1.89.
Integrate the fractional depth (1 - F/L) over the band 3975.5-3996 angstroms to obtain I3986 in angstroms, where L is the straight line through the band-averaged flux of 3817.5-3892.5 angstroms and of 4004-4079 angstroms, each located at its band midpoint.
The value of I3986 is 0.21 angstroms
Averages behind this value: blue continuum 1.4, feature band 2.1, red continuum 2.43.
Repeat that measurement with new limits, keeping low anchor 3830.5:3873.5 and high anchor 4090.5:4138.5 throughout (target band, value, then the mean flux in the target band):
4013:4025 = -3.95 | 2.62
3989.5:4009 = -4.08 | 2.31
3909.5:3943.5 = 4.53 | 1.43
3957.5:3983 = 4.83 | 1.47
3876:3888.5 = 0.37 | 1.46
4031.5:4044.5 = -2.55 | 2.44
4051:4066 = -1.76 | 2.36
